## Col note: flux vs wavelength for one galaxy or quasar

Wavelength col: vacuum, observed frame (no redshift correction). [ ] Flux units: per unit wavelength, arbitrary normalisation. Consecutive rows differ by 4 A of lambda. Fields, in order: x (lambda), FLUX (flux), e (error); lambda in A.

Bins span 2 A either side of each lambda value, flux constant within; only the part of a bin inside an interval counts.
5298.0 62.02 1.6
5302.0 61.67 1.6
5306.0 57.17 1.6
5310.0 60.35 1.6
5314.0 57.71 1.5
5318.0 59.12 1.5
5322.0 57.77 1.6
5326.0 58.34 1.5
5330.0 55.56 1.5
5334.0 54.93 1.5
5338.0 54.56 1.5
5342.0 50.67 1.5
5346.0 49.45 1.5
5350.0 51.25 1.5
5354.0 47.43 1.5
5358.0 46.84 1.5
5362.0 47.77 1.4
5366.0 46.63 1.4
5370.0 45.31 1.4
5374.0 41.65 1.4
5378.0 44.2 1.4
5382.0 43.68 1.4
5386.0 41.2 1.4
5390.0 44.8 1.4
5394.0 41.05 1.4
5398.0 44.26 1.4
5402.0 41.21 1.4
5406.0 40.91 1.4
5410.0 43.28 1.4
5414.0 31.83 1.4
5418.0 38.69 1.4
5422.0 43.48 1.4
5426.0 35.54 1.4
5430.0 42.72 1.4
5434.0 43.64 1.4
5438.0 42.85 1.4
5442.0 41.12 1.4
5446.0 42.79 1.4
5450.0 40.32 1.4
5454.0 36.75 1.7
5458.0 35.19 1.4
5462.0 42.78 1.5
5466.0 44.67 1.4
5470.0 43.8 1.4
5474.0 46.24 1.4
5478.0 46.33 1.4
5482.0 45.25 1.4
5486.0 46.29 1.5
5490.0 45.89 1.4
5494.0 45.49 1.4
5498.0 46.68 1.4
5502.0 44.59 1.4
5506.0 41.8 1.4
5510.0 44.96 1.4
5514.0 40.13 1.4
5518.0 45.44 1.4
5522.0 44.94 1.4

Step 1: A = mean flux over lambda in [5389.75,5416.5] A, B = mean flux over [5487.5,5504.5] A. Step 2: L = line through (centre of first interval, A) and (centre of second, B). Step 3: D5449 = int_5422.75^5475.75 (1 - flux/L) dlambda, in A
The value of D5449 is 2.1 A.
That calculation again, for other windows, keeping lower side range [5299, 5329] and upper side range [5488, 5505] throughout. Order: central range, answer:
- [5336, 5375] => 5.3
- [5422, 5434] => 2.3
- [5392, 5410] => 3.6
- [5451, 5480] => 3.3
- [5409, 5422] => 3.3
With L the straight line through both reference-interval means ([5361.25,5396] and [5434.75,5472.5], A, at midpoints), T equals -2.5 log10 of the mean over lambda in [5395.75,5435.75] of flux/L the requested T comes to 0.054 mag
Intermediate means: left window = 43.9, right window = 41.3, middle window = 40.5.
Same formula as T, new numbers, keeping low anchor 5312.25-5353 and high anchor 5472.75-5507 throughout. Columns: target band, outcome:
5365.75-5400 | 0.19 mag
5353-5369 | 0.13 mag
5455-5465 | 0.20 mag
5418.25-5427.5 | 0.24 mag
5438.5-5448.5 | 0.15 mag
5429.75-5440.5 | 0.13 mag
